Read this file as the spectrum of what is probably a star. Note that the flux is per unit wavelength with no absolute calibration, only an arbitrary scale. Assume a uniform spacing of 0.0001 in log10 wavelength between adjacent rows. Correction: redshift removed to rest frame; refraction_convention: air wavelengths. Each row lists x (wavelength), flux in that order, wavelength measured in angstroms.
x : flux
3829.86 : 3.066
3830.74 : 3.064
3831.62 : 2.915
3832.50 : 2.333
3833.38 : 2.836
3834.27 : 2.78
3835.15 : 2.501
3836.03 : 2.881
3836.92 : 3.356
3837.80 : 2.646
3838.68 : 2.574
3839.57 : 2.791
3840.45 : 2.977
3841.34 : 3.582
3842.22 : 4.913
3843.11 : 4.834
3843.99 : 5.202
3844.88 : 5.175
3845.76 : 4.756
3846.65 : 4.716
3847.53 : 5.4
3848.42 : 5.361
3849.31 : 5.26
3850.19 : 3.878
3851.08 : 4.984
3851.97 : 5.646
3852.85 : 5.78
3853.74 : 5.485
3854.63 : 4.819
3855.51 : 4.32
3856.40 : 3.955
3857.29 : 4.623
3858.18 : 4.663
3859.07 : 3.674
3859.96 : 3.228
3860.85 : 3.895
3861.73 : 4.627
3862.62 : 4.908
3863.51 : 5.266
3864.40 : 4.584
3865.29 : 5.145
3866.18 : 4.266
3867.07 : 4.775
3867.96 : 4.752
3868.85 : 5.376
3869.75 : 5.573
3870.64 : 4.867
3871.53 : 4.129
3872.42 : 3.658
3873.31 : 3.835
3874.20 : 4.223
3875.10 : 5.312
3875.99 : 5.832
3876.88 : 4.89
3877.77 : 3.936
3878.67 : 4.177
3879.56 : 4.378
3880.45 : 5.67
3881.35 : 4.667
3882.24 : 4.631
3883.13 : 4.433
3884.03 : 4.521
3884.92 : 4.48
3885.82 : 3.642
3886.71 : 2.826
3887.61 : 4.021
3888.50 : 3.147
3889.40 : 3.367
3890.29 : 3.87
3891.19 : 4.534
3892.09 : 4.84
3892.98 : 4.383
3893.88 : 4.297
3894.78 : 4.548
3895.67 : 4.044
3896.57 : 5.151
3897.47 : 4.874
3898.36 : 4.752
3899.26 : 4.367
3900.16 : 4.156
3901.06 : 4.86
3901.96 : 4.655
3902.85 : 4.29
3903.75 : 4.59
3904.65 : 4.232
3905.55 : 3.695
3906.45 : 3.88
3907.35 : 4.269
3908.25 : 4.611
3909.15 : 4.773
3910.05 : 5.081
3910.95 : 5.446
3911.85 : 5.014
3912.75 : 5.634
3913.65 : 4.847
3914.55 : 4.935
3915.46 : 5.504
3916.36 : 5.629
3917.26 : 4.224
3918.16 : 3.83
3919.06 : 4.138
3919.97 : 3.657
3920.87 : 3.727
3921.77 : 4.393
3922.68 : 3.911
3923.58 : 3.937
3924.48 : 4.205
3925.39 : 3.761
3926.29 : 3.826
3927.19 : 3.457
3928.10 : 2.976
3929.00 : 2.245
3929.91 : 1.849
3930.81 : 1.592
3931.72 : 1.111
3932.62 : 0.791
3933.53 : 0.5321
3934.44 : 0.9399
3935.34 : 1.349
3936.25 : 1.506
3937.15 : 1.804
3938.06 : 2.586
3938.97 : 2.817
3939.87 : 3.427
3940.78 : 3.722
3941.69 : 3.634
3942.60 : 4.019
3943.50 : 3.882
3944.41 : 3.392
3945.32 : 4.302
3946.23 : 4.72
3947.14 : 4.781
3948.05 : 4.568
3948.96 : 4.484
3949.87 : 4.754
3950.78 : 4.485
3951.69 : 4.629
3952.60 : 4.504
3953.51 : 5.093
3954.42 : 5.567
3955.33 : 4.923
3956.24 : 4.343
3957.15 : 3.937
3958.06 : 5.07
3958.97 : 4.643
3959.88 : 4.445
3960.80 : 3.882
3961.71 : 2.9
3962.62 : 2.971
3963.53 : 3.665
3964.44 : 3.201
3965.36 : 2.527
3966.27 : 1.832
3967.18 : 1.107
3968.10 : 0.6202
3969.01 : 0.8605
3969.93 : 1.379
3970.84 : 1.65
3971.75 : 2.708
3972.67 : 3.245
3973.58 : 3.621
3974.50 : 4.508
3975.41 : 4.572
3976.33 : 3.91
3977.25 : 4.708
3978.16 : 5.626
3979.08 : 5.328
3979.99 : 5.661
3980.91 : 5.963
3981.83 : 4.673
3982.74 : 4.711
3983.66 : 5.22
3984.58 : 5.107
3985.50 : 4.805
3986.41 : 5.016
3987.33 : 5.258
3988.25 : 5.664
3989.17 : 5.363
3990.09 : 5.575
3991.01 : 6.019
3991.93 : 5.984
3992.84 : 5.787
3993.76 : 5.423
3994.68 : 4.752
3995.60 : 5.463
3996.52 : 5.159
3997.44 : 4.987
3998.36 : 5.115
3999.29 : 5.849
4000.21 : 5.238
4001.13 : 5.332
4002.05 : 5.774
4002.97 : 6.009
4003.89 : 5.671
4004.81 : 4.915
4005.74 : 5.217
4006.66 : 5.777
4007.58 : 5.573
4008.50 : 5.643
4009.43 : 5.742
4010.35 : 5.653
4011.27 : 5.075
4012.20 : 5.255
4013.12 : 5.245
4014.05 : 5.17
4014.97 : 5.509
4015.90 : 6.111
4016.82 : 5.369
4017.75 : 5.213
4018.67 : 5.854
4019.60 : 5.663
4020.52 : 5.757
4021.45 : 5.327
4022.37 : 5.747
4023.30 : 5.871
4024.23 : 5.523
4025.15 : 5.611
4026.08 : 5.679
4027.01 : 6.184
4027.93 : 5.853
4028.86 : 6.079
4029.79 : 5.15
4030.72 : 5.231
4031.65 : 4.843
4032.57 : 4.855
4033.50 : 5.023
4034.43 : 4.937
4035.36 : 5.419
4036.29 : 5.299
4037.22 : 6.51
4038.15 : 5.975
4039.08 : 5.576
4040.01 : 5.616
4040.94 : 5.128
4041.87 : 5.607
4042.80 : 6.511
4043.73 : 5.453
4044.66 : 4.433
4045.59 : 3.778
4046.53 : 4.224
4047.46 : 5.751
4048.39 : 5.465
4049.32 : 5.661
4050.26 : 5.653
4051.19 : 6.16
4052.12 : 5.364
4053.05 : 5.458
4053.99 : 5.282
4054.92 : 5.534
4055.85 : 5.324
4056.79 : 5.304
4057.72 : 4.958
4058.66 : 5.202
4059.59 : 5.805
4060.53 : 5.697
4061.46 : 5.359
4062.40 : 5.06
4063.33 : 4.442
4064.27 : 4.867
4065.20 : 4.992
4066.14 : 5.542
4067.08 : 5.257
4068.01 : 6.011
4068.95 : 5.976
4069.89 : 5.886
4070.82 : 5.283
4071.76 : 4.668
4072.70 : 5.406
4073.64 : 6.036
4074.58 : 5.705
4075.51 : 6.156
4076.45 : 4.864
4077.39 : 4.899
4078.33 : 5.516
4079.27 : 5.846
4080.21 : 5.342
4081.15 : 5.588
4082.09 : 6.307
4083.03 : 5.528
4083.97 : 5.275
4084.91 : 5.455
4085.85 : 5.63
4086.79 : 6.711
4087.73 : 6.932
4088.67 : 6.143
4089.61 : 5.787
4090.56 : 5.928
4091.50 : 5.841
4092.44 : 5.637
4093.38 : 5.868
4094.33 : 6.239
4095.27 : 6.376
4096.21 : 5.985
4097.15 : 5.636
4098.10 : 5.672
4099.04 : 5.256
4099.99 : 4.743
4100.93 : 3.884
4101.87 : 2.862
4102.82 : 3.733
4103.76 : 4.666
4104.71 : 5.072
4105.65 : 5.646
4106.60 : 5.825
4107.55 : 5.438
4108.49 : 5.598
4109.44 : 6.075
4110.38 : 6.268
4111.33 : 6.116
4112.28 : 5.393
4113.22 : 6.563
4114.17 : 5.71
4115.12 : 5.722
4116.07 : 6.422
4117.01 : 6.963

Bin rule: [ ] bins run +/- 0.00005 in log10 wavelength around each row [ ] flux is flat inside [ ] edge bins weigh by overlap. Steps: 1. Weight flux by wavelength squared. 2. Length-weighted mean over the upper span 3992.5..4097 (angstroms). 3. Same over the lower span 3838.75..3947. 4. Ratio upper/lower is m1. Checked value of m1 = 1.4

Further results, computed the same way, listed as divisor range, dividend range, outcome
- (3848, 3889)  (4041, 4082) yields 1.30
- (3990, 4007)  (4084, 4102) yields 1.08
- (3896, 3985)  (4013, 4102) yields 1.52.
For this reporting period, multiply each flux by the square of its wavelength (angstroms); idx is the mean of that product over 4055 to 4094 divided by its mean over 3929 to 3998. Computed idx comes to 1.52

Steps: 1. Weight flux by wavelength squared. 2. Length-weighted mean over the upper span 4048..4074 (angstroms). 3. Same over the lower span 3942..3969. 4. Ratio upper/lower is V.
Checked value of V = 1.5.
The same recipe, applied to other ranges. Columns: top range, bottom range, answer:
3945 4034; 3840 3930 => 1.14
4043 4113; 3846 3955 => 1.43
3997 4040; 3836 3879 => 1.33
